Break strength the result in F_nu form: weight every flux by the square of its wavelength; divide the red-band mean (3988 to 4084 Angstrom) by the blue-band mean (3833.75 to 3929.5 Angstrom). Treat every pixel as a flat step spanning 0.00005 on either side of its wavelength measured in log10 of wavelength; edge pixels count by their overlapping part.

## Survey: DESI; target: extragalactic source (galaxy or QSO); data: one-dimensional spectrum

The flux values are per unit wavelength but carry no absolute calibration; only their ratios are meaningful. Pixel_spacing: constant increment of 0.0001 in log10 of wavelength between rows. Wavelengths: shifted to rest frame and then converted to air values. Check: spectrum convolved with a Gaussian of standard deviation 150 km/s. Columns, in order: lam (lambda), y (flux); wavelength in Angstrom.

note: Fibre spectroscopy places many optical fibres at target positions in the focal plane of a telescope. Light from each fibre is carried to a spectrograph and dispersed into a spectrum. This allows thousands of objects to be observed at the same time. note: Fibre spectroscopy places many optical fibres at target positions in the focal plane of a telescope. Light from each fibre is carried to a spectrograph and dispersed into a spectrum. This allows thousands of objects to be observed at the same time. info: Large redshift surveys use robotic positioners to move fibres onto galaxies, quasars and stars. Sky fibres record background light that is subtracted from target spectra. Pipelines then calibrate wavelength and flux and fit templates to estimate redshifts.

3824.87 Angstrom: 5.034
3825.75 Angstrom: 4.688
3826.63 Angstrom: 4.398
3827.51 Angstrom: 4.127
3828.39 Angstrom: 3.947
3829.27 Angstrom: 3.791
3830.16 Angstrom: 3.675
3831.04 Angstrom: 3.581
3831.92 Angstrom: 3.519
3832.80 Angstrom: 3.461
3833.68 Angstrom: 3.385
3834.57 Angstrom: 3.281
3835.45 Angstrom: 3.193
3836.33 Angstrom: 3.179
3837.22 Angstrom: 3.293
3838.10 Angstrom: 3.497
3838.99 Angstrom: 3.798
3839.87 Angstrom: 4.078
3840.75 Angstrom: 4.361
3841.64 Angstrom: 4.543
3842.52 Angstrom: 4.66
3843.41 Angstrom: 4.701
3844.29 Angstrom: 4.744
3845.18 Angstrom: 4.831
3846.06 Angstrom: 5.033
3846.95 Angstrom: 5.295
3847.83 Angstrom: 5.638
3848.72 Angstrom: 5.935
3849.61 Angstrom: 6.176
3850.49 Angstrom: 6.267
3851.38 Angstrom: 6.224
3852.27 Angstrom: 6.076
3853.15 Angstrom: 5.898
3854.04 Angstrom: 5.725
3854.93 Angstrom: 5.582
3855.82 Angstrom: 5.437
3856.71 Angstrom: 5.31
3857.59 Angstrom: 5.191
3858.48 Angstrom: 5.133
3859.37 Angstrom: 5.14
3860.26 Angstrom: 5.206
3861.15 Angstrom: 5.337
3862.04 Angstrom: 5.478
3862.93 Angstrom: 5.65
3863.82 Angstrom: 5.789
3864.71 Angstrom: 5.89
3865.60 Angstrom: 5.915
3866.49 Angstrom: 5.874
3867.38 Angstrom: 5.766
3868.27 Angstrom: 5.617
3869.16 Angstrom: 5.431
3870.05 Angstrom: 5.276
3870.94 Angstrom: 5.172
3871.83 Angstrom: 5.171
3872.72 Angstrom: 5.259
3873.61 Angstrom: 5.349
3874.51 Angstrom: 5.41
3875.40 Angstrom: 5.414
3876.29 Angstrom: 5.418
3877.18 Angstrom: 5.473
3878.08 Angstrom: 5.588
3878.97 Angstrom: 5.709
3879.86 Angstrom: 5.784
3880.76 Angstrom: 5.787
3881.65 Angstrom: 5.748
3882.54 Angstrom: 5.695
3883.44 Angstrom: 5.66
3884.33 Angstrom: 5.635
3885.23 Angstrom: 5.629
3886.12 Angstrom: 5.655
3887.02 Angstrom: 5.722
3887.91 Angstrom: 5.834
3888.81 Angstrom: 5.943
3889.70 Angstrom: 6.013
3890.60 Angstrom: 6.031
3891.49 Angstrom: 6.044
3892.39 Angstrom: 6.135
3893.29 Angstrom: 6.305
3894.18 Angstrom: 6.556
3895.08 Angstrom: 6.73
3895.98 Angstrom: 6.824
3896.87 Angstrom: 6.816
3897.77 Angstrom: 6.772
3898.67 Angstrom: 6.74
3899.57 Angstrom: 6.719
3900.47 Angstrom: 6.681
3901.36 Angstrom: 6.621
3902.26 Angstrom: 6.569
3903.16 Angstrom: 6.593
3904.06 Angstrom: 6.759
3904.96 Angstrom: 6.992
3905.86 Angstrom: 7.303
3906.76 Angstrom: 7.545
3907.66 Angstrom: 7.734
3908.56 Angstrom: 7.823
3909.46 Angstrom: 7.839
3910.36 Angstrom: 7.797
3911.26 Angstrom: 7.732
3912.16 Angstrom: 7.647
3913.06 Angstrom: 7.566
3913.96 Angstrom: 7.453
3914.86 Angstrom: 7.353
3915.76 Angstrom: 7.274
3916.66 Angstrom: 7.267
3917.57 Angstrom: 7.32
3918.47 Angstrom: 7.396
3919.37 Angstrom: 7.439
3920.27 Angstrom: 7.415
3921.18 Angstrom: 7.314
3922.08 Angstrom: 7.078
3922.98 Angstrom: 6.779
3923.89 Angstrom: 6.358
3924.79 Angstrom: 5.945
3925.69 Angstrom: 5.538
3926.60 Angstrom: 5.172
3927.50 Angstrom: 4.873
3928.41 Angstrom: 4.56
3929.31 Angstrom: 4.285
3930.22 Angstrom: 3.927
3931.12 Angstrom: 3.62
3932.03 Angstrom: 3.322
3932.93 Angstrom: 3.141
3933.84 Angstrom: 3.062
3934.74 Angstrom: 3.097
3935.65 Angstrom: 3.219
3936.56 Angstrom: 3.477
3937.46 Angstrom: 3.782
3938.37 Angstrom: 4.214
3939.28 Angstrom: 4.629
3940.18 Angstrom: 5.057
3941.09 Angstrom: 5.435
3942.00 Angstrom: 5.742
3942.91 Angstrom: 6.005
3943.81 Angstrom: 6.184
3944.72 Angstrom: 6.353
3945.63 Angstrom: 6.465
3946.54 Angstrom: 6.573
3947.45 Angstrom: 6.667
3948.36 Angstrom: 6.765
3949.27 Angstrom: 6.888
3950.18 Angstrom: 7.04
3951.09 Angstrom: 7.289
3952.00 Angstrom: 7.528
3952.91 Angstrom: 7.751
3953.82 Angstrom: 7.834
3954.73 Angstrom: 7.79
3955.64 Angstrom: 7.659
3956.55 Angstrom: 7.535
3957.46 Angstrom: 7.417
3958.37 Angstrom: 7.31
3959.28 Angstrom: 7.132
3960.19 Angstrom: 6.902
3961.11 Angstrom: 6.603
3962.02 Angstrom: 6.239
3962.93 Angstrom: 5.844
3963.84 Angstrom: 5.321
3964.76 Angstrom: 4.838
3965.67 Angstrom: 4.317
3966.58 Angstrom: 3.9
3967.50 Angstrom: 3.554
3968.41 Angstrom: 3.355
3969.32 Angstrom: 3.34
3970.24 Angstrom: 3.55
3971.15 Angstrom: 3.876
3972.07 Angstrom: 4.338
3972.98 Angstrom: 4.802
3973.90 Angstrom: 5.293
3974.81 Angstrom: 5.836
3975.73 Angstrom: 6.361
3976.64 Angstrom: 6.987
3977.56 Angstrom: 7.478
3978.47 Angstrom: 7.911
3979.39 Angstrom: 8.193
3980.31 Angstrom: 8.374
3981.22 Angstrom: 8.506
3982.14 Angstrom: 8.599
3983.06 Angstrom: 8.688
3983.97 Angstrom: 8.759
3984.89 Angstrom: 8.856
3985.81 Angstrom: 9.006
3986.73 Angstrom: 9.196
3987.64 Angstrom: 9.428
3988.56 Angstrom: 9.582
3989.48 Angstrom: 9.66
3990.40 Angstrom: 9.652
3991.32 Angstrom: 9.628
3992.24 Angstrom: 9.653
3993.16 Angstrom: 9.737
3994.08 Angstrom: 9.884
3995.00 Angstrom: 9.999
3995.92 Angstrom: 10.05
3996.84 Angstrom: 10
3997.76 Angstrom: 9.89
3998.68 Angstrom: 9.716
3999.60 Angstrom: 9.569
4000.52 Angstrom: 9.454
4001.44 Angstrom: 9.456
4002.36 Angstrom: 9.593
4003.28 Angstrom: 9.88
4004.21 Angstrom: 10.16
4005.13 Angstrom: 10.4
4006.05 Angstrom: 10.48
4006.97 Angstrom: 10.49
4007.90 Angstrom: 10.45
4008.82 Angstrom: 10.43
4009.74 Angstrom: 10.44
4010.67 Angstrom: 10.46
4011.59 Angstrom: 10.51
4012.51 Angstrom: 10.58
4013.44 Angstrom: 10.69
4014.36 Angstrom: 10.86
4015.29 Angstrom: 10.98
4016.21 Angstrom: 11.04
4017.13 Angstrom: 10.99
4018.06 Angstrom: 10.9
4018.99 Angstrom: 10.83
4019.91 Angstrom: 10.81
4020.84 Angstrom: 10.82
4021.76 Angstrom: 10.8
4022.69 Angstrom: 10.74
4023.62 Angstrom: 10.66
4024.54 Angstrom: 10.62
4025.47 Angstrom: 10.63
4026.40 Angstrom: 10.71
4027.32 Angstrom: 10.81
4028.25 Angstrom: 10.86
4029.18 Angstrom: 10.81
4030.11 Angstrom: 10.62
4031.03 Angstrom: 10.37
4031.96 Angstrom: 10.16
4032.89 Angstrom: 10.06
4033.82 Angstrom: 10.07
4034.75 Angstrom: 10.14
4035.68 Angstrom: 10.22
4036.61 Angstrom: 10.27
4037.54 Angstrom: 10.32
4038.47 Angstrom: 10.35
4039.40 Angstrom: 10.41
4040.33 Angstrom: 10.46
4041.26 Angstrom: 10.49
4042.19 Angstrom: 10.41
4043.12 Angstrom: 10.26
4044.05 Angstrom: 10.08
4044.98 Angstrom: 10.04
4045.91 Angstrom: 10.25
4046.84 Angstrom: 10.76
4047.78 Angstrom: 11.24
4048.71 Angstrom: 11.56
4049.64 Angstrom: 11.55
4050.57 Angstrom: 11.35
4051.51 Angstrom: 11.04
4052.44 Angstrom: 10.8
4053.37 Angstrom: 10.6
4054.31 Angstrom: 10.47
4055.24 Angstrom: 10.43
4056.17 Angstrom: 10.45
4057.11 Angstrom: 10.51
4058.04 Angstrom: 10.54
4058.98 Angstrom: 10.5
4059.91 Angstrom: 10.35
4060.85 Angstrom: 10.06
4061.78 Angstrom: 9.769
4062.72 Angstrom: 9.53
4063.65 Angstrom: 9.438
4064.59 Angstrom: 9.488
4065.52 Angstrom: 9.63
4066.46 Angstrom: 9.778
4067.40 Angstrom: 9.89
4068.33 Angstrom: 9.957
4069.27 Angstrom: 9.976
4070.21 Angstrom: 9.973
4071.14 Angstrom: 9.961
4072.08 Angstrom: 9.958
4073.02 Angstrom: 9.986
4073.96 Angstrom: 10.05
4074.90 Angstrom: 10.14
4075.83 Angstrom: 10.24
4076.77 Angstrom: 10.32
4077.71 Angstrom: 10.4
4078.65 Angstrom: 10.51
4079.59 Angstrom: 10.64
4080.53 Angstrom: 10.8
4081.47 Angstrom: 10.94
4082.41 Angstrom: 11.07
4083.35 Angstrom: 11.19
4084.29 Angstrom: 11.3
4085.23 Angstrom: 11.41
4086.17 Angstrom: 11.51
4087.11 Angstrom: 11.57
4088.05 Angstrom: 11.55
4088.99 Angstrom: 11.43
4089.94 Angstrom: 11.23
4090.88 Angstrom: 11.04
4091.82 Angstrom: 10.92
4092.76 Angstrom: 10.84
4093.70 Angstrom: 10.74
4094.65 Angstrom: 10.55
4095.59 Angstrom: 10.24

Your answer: 1.90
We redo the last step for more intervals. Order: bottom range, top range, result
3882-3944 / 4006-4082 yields 1.85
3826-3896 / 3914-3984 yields 1.20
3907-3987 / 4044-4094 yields 1.80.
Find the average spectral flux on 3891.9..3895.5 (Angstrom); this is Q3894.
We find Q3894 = 6.42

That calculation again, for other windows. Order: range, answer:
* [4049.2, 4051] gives 11.5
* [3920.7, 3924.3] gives 6.88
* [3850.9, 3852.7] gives 6.13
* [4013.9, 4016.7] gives 11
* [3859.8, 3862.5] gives 5.33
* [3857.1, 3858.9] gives 5.19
